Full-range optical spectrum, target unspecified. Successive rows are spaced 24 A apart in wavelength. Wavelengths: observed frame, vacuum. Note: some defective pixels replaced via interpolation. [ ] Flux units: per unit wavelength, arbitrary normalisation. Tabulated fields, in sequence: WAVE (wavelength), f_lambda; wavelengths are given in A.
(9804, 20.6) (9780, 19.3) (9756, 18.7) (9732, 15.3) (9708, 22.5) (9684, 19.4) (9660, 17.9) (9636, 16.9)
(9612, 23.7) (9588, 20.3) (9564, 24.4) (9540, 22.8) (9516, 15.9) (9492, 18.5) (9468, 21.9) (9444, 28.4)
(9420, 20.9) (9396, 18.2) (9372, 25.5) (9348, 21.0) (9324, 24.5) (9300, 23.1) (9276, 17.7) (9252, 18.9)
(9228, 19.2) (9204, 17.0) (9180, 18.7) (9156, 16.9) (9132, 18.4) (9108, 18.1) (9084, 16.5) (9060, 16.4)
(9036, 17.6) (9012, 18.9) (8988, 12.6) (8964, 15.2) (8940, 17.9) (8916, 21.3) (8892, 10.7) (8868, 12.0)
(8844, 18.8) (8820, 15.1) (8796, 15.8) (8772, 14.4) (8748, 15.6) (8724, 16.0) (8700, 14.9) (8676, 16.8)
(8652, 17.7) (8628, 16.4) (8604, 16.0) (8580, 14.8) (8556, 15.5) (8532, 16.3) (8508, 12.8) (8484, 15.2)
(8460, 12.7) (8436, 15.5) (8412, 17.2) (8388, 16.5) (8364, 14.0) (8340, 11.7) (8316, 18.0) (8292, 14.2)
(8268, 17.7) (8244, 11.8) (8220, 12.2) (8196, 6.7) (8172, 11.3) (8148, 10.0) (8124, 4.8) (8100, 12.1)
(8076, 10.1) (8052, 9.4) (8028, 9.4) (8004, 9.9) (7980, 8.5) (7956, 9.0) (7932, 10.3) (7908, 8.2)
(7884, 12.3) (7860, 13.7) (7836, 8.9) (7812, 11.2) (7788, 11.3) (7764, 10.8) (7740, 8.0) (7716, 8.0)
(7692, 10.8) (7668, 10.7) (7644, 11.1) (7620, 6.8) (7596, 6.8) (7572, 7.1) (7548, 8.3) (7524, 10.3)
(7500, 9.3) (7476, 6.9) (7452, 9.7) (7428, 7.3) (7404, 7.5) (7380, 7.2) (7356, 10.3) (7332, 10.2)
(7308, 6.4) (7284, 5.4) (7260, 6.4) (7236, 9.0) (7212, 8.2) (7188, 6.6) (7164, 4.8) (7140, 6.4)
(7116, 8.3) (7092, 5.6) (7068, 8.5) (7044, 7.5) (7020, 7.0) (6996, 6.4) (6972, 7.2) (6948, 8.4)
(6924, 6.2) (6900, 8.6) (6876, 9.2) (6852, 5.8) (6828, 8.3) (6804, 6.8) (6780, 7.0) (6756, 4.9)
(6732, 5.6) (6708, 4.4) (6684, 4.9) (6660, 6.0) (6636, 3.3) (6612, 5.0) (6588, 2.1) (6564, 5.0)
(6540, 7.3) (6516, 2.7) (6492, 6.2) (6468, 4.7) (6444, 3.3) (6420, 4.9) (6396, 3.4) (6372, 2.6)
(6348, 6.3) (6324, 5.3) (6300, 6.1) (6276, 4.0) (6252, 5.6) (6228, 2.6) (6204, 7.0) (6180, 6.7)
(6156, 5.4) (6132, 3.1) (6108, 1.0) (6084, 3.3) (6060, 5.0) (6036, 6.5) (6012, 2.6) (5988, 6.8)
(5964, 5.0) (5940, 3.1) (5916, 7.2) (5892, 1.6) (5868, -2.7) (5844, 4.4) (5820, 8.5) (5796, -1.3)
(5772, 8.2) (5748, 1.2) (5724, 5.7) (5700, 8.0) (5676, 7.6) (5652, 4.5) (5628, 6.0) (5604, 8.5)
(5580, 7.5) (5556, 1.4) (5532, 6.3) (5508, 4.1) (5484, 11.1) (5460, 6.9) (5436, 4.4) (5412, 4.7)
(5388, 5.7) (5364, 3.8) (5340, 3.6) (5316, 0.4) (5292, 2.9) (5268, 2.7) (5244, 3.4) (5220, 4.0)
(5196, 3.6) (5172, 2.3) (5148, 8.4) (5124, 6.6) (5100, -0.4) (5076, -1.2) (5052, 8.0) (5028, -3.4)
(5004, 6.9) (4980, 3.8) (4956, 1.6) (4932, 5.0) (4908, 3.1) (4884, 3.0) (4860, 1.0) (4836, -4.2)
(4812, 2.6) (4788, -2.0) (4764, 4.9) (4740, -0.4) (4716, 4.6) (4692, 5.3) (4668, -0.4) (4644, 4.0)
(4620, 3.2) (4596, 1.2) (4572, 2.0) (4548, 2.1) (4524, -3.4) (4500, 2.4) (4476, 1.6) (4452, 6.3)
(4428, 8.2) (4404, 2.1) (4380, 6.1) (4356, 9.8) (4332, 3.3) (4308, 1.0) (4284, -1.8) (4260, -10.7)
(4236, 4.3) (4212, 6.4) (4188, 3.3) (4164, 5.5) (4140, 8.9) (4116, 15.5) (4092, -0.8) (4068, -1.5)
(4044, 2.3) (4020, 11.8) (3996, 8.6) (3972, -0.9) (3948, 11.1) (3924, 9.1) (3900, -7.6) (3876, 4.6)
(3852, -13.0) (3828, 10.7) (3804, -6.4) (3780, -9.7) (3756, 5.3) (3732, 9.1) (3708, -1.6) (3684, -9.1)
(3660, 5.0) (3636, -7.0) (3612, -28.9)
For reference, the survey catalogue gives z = 1.065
